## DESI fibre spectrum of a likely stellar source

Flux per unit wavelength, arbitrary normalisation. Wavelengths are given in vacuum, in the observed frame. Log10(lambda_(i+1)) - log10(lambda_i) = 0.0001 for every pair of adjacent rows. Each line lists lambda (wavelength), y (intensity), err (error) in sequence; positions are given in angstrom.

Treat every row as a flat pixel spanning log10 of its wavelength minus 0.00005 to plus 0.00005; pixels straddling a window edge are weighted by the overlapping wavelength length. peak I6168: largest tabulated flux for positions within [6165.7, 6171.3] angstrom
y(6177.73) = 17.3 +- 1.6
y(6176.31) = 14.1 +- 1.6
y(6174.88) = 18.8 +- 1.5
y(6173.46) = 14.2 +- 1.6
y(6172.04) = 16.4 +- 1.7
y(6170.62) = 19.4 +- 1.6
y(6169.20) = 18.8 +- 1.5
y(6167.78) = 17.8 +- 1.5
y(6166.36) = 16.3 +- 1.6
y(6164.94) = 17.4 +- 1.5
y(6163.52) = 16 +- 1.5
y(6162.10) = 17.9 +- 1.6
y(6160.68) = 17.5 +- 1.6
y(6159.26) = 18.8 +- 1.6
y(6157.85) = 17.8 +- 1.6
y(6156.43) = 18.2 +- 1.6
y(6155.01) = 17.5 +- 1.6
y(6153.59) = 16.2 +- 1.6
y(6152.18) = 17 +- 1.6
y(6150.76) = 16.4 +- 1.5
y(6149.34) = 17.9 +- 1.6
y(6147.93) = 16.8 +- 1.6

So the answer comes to 19.4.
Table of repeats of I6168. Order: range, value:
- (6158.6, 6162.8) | 18.8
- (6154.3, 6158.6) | 18.2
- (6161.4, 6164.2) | 17.9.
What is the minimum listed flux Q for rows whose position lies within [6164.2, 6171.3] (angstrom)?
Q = 16.3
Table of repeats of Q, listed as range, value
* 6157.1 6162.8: 17.5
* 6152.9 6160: 16.2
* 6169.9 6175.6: 14.2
